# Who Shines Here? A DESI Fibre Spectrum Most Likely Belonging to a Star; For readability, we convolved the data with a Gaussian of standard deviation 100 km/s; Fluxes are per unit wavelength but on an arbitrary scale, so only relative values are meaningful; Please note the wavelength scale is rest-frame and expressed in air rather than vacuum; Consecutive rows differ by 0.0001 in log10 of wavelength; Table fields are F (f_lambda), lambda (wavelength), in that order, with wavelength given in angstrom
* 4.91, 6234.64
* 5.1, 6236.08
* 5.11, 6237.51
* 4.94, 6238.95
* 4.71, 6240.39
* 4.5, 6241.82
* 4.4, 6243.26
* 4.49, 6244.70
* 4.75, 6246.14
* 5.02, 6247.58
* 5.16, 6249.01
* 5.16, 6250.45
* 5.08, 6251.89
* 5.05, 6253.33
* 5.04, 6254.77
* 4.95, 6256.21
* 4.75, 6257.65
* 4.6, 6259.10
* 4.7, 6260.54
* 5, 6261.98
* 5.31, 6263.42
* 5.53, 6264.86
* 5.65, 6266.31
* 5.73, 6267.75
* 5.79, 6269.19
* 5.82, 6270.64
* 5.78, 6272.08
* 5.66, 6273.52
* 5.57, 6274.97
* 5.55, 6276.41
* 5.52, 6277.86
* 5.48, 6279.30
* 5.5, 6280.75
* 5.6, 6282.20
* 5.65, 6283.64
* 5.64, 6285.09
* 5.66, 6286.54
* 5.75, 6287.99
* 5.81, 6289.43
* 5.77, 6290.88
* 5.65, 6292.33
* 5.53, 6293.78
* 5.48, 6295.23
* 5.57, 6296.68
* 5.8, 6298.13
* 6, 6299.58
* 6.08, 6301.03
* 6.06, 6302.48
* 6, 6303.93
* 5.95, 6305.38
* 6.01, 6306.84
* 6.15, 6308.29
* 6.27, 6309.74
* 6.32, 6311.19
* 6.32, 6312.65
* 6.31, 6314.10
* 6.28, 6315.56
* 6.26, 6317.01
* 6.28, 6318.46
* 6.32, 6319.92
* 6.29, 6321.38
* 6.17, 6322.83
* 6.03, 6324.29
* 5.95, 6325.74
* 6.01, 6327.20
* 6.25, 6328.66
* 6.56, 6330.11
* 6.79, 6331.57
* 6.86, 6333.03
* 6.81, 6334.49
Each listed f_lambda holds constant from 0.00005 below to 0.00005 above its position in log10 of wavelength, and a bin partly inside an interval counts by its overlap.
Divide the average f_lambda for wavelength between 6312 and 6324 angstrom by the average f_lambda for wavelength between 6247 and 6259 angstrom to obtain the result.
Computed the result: 1.25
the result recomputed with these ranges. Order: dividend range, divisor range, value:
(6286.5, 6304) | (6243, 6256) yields 1.17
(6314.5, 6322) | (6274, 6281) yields 1.14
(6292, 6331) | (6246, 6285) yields 1.14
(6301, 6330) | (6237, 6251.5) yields 1.28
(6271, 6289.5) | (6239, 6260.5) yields 1.17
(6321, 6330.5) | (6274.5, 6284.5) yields 1.11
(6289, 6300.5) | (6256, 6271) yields 1.09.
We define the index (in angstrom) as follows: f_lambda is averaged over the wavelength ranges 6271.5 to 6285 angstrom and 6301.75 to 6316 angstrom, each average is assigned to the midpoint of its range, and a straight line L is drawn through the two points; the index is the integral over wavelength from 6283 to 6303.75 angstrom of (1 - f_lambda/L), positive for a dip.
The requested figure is 0.4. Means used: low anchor 5.59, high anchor 6.16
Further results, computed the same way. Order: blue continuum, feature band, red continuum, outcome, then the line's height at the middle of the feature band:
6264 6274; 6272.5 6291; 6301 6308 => 0.6 angstrom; 5.82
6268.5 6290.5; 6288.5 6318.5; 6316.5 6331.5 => -0.1 angstrom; 5.97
